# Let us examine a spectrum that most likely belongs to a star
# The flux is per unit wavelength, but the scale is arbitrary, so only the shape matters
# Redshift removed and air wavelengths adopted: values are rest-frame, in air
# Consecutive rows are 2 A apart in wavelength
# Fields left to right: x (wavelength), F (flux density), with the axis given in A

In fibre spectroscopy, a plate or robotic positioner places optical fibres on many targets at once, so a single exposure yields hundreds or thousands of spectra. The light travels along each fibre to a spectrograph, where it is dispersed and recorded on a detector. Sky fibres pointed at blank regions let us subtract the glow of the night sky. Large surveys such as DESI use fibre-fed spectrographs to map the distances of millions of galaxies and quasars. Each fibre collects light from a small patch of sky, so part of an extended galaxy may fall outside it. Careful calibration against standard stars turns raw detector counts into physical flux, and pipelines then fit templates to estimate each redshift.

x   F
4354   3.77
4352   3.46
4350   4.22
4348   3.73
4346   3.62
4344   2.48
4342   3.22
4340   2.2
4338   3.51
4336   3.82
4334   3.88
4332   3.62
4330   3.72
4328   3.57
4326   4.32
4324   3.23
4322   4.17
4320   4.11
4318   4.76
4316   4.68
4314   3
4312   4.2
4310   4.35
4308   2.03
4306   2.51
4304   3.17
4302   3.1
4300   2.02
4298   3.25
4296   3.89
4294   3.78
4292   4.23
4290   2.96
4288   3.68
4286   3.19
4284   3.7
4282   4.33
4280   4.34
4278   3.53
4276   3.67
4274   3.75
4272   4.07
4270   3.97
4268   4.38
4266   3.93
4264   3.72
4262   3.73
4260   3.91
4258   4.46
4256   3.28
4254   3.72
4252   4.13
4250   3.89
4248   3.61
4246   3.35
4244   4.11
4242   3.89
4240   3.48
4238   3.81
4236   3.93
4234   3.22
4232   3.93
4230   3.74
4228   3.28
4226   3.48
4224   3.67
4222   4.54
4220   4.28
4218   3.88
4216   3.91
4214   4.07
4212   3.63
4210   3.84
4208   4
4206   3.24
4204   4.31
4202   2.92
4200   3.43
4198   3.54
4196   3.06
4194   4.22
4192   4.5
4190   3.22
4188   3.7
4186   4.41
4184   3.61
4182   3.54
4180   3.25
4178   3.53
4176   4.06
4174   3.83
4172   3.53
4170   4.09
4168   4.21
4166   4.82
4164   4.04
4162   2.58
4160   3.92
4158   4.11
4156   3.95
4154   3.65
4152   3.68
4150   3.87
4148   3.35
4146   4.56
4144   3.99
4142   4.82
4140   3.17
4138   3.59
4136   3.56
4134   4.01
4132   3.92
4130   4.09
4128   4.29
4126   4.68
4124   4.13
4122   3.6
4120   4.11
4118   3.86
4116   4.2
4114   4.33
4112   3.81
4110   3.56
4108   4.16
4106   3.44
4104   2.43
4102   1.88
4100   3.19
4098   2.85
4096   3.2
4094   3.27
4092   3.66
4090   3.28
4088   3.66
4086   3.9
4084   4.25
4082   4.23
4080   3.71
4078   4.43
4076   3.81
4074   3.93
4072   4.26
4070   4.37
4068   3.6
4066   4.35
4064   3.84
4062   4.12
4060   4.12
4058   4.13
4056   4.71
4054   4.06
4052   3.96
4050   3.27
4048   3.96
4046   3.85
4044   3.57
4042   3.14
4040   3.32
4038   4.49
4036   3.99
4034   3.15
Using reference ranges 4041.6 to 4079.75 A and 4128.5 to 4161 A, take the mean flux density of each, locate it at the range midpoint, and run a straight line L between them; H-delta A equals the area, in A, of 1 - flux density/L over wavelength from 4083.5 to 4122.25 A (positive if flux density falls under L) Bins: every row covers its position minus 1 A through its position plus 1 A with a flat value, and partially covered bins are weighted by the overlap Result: 4.1 A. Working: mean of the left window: 3.98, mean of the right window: 3.9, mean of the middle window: 3.52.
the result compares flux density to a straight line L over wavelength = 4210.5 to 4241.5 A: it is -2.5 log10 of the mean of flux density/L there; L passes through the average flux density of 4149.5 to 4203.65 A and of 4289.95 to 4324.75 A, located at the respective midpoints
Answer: -0.03 mag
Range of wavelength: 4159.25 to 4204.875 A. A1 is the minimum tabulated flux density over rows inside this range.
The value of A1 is 2.58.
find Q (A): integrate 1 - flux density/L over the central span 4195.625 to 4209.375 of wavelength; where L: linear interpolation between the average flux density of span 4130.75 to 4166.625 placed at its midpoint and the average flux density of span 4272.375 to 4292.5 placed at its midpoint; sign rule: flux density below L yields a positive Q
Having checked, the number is 1.0 A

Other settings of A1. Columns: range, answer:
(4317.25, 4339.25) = 3.23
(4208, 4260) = 3.22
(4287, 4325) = 2.02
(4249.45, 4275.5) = 3.28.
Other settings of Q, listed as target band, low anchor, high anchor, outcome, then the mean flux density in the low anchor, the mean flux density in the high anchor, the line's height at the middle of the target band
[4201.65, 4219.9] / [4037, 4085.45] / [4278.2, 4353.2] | -0.36 A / 3.98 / 3.57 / 3.74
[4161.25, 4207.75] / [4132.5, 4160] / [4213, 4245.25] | 1.40 A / 3.87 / 3.82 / 3.85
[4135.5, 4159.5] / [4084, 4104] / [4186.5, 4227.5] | -2.63 A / 3.22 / 3.77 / 3.48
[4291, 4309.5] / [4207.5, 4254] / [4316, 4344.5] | 2.85 A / 3.81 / 3.67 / 3.71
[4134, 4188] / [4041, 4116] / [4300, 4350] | -2.44 A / 3.74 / 3.52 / 3.67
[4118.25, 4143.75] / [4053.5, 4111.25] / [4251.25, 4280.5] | -1.45 A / 3.74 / 3.9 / 3.78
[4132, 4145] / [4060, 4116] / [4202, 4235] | -0.44 A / 3.7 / 3.79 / 3.74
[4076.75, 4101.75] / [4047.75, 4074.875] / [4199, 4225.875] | 2.64 A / 4.05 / 3.81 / 4.01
